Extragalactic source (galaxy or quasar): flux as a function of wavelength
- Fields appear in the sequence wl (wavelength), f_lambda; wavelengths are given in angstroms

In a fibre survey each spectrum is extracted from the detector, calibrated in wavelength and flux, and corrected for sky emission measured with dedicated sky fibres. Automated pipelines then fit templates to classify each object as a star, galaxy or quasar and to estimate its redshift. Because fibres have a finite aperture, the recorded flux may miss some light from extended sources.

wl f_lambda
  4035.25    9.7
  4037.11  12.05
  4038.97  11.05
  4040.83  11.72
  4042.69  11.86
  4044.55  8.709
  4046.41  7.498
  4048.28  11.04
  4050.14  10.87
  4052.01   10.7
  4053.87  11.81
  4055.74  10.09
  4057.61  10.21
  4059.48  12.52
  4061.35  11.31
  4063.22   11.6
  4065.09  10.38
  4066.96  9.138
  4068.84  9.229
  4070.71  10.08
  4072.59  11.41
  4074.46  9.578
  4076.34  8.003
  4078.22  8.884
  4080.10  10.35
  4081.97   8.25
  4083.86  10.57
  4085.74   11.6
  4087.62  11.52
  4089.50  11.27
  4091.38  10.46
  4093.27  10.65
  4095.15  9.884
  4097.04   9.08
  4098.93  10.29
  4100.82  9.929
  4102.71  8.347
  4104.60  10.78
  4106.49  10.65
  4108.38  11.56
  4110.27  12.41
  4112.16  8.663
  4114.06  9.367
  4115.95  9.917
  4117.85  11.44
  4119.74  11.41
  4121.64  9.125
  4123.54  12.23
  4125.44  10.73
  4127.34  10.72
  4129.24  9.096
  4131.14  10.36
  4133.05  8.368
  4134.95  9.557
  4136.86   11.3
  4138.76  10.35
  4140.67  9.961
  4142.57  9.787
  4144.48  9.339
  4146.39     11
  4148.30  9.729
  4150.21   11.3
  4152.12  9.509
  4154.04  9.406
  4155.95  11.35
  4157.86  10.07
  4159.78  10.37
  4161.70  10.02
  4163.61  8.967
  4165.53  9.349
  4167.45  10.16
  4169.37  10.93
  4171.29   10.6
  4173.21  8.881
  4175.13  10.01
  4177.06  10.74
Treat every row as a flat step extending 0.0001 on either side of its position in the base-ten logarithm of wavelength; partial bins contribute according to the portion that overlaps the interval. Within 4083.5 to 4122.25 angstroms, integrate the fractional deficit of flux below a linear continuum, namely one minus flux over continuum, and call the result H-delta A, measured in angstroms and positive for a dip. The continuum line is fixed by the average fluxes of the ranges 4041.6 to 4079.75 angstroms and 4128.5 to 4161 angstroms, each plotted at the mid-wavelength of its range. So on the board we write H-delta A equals -1.07 angstroms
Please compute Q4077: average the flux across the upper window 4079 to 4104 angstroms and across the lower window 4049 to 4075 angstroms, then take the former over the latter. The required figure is 0.95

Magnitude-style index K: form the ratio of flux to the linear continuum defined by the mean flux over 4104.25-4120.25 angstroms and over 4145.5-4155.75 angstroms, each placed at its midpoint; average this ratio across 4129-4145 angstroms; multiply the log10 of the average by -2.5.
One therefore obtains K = 0.06 mag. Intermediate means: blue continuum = 10.7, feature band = 9.83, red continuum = 10.3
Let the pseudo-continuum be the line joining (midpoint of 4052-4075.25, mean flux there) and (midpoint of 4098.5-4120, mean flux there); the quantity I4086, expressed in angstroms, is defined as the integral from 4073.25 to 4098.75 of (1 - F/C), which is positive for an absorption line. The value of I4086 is 1.1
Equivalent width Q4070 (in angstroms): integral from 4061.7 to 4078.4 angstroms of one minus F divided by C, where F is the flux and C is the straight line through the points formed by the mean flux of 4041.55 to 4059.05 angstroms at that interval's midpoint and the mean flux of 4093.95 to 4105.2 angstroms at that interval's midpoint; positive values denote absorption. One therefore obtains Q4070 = 0.4 angstroms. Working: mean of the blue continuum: 10.4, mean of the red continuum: 9.7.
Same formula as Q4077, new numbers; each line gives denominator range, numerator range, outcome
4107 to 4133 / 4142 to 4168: 0.96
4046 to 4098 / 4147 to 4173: 0.98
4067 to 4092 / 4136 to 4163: 1.02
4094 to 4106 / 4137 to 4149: 1.04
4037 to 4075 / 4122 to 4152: 0.96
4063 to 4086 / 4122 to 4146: 1.03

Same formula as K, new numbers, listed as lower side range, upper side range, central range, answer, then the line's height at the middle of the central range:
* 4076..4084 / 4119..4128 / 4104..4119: -0.03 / 10.4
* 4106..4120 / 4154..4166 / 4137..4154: 0.01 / 10.2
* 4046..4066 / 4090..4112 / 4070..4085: 0.10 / 10.6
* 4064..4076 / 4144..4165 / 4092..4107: 0.00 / 9.96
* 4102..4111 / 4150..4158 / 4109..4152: 0.03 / 10.5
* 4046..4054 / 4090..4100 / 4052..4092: -0.01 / 10.3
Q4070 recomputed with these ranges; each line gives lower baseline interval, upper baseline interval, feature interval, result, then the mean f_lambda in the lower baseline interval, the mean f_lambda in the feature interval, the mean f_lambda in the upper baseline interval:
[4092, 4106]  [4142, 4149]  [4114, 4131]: -0.97 angstroms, 9.88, 10.5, 9.98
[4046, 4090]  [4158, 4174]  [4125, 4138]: 0.10 angstroms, 10.4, 10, 9.93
